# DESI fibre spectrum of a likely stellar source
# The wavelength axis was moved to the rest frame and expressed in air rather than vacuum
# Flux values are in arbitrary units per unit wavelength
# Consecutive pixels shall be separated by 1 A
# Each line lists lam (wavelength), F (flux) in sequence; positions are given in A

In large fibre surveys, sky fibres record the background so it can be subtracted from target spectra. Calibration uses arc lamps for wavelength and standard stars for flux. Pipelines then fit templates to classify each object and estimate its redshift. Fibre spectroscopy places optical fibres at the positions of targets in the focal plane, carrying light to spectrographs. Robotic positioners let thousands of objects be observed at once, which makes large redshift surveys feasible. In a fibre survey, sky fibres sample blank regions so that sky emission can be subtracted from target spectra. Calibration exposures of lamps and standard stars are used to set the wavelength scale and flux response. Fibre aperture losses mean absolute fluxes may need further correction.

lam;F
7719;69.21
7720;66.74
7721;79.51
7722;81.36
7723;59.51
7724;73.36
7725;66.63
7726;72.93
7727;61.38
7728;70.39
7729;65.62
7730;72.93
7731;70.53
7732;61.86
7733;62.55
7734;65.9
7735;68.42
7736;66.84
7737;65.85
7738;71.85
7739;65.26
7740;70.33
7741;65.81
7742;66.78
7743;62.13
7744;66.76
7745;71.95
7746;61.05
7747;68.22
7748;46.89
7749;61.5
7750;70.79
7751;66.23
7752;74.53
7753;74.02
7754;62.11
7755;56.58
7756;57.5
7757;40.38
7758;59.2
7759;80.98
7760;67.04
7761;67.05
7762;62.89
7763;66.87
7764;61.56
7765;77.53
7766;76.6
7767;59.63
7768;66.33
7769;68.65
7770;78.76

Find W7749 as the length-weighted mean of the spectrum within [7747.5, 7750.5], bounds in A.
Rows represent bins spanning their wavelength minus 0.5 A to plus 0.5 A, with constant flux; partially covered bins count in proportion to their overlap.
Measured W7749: 59.7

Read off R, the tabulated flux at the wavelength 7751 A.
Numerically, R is 66.23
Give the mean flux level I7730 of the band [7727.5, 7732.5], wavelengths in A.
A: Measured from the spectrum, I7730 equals 68.3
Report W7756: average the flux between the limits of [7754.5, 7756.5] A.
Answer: 57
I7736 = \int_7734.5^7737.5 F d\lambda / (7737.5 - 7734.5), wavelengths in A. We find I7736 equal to 67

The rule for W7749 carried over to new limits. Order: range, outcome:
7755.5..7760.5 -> 61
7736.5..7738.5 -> 68.8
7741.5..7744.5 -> 65.2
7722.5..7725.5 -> 66.5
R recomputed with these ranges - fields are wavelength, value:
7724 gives 73.36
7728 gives 70.39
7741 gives 65.81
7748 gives 46.89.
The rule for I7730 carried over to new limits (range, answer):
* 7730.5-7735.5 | 65.9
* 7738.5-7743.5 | 66.1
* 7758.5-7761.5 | 71.7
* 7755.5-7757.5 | 48.9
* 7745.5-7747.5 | 64.6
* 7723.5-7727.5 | 68.6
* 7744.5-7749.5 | 61.9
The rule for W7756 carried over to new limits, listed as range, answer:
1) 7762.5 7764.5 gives 64.2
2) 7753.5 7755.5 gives 59.3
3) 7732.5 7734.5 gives 64.2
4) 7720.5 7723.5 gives 73.5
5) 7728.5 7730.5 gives 69.3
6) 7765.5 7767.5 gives 68.1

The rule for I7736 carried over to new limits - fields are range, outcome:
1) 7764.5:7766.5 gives 77.1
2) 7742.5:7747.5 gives 66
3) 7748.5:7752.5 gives 68.3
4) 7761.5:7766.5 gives 69.1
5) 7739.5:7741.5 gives 68.1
